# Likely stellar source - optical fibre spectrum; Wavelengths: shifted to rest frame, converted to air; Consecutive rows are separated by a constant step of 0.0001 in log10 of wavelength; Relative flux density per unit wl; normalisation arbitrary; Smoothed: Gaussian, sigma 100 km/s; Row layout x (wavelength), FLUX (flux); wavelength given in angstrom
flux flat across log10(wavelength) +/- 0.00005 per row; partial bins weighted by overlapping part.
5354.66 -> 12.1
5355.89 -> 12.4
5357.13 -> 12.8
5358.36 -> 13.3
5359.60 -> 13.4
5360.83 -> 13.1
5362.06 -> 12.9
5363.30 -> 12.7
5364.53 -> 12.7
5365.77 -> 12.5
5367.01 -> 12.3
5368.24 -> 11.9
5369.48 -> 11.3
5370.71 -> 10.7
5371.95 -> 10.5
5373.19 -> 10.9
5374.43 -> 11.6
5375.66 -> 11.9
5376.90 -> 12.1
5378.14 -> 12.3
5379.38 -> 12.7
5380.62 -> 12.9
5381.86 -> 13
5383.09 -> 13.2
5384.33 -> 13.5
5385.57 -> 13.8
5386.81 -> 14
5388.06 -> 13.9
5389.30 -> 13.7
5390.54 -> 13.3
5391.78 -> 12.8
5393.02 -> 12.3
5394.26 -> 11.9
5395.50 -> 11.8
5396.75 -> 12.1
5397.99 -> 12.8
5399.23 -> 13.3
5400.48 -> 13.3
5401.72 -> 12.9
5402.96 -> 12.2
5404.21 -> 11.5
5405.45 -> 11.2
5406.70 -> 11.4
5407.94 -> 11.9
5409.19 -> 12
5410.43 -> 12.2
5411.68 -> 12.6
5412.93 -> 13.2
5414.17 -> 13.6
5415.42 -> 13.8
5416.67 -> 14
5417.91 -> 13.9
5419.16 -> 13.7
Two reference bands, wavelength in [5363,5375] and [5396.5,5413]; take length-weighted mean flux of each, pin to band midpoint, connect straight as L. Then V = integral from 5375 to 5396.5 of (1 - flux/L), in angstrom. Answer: -1.6 angstrom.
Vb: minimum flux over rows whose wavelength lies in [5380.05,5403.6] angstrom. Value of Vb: 11.8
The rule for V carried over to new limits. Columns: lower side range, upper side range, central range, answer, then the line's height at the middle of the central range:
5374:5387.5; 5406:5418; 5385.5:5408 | 0.3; 12.8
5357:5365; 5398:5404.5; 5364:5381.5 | 1.4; 12.9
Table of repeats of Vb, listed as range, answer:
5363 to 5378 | 10.5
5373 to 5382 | 10.9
